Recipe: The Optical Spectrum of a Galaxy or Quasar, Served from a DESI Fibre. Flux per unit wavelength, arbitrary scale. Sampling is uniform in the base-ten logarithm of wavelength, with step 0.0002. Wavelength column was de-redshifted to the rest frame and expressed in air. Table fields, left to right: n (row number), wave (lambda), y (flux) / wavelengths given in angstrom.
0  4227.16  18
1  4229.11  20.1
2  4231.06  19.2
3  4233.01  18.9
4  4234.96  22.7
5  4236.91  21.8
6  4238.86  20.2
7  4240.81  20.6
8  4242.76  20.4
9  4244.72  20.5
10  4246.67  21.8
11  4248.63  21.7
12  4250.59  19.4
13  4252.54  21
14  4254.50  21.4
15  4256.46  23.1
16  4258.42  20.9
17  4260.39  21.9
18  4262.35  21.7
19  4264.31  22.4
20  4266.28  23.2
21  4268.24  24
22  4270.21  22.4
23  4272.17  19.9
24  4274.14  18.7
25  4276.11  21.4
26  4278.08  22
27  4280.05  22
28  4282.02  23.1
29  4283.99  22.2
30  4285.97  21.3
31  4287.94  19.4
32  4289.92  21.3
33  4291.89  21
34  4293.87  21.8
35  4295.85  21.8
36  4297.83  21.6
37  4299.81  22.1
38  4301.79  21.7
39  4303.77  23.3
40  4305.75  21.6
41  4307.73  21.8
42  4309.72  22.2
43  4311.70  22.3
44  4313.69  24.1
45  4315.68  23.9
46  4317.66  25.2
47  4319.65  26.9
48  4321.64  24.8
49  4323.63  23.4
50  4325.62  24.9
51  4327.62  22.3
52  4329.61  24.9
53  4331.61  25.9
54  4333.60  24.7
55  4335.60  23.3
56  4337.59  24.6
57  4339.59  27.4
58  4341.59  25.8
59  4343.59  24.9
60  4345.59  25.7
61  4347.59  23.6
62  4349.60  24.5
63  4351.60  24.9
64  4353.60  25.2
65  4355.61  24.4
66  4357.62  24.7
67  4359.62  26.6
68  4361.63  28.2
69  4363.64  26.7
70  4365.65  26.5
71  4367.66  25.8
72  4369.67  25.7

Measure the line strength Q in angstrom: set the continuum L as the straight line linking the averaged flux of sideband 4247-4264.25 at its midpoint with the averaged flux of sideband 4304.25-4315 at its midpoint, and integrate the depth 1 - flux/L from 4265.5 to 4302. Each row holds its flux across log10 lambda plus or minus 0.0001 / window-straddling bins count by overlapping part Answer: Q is 0.6 angstrom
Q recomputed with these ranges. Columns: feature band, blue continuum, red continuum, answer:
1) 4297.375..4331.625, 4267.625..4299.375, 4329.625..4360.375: -0.2 angstrom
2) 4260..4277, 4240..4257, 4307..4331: 0.1 angstrom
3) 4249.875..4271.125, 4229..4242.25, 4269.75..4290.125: -1.1 angstrom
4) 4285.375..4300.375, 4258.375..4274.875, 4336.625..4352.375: 1.1 angstrom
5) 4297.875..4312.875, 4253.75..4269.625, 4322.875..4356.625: 1.0 angstrom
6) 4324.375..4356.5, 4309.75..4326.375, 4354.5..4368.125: 0.6 angstrom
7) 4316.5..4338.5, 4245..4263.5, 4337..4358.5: -0.3 angstrom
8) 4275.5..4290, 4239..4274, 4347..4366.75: 0.6 angstrom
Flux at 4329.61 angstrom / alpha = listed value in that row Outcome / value 24.9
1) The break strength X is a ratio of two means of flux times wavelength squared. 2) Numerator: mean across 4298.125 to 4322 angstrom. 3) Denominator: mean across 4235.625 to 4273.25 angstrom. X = 1.1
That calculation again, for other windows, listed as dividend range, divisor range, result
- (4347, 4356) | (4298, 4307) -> 1.14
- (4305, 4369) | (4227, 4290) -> 1.21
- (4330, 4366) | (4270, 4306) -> 1.22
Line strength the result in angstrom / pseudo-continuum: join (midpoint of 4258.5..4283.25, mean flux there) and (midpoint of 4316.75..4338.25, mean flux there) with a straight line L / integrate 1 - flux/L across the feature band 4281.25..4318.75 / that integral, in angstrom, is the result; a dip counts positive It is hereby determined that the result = 1.7 angstrom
